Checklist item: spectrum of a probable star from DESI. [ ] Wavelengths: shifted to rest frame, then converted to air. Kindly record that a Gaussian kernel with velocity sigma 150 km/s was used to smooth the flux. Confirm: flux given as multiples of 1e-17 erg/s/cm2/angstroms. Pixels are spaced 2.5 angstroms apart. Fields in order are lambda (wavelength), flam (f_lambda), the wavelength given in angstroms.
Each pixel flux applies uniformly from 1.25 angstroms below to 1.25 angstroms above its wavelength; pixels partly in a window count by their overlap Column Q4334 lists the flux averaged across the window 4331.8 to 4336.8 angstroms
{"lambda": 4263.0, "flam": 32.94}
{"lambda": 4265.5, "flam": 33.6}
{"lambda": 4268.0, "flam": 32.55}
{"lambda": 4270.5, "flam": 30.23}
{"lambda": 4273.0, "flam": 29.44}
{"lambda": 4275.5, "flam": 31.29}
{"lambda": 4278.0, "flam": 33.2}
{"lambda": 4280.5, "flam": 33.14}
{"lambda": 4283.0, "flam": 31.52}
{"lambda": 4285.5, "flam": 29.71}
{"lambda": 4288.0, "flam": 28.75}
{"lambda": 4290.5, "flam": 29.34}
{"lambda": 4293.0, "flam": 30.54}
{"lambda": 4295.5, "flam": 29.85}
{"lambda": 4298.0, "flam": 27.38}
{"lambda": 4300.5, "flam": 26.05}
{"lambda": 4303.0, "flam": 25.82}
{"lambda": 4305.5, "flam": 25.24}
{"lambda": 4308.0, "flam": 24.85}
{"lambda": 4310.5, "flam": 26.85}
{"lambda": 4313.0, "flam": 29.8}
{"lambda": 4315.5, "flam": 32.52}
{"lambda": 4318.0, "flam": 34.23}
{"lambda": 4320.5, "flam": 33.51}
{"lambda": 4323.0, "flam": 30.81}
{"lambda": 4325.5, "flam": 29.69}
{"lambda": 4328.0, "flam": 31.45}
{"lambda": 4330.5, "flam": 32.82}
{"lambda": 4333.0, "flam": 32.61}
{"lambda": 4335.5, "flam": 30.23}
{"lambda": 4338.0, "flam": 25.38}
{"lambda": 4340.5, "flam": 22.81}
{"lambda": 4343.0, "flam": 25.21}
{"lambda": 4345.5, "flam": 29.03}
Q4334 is 31.3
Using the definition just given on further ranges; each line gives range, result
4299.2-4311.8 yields 25.8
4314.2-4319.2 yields 33.3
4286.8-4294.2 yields 29.5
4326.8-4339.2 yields 30.5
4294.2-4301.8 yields 27.8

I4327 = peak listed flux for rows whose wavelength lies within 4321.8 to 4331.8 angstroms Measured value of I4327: 32.82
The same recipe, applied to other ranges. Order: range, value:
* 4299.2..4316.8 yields 32.52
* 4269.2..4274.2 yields 30.23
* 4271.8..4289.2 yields 33.2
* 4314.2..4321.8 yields 34.23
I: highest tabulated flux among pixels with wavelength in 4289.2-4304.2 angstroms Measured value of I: 30.54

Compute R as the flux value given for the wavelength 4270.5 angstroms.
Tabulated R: 30.23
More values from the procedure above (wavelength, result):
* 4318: 34.23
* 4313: 29.8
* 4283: 31.52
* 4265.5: 33.6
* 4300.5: 26.05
